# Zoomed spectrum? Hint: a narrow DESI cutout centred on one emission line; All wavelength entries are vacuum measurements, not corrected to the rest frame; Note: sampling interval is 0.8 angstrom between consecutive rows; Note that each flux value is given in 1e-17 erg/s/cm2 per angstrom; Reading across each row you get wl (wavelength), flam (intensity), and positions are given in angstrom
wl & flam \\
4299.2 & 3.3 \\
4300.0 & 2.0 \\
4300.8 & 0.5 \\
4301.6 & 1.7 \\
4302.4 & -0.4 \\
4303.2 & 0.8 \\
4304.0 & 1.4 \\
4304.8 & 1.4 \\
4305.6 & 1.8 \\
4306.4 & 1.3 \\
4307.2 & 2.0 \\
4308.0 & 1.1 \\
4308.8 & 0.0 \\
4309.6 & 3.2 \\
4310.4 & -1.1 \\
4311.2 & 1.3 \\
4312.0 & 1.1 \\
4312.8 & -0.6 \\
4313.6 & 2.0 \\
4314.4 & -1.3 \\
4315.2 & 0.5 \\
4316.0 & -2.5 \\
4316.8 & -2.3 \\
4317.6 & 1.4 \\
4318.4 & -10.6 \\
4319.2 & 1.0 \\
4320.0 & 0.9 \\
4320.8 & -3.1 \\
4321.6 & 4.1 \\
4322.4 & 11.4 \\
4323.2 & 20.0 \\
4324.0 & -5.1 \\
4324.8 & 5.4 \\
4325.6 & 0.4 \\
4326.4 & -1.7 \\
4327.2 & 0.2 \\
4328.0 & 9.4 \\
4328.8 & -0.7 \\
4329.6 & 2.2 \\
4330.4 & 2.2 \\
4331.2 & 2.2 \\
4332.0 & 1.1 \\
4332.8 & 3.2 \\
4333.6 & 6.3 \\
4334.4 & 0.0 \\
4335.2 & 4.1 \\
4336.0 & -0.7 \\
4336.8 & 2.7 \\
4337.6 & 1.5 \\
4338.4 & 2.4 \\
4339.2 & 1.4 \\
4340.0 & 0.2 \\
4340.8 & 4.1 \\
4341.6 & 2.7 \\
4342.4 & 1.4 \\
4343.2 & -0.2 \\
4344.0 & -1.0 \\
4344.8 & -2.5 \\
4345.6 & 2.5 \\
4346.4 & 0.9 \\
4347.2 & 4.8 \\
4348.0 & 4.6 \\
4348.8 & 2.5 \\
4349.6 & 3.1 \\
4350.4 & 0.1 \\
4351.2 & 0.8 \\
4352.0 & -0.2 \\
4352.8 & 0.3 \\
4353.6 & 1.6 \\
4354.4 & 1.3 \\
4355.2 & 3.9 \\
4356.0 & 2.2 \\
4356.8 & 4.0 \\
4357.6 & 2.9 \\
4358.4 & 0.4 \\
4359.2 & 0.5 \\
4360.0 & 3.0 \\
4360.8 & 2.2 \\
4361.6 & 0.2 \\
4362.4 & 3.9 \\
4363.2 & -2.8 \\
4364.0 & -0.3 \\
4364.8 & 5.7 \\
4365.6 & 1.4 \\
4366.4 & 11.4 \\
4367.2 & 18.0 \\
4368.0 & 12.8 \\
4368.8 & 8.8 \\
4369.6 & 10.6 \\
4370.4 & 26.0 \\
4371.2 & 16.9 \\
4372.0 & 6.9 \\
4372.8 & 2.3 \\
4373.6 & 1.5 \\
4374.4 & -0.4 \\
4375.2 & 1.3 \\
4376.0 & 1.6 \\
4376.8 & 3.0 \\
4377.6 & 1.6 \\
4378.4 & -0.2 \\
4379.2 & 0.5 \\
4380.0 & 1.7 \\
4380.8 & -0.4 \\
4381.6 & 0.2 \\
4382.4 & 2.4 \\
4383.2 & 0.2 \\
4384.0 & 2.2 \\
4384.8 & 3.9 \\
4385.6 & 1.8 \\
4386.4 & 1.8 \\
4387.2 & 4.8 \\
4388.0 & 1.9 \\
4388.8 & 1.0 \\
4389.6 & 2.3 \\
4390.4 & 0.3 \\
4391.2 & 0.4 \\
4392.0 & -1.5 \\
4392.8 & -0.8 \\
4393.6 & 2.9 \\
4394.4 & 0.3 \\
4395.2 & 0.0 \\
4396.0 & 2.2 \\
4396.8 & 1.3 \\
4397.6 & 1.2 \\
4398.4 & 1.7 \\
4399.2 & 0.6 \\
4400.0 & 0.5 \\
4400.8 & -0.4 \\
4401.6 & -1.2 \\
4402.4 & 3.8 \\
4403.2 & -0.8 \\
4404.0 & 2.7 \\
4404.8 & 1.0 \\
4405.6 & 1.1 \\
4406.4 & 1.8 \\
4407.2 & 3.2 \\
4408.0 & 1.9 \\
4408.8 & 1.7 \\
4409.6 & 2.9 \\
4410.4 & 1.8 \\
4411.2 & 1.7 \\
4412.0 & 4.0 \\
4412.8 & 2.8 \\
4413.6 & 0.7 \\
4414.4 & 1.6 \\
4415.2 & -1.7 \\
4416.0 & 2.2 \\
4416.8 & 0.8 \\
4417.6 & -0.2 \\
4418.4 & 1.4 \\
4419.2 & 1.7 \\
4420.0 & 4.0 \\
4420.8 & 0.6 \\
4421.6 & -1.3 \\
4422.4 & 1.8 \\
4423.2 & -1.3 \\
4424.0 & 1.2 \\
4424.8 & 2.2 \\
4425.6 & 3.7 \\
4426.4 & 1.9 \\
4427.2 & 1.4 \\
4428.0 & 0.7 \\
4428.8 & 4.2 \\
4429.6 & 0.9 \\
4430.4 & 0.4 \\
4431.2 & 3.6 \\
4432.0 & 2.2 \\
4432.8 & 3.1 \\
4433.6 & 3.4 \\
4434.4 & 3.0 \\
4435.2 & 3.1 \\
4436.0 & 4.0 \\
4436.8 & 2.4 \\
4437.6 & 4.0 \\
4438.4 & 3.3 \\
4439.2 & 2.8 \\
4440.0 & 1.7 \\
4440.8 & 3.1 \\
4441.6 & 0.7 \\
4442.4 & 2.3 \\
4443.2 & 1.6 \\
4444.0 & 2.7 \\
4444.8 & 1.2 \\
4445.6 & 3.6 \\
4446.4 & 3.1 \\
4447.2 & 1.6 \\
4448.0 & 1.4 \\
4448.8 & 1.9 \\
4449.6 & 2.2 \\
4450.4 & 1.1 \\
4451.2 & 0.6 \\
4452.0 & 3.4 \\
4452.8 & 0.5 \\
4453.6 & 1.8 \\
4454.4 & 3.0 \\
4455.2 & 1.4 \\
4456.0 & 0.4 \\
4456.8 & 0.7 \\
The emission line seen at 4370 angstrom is [O II]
